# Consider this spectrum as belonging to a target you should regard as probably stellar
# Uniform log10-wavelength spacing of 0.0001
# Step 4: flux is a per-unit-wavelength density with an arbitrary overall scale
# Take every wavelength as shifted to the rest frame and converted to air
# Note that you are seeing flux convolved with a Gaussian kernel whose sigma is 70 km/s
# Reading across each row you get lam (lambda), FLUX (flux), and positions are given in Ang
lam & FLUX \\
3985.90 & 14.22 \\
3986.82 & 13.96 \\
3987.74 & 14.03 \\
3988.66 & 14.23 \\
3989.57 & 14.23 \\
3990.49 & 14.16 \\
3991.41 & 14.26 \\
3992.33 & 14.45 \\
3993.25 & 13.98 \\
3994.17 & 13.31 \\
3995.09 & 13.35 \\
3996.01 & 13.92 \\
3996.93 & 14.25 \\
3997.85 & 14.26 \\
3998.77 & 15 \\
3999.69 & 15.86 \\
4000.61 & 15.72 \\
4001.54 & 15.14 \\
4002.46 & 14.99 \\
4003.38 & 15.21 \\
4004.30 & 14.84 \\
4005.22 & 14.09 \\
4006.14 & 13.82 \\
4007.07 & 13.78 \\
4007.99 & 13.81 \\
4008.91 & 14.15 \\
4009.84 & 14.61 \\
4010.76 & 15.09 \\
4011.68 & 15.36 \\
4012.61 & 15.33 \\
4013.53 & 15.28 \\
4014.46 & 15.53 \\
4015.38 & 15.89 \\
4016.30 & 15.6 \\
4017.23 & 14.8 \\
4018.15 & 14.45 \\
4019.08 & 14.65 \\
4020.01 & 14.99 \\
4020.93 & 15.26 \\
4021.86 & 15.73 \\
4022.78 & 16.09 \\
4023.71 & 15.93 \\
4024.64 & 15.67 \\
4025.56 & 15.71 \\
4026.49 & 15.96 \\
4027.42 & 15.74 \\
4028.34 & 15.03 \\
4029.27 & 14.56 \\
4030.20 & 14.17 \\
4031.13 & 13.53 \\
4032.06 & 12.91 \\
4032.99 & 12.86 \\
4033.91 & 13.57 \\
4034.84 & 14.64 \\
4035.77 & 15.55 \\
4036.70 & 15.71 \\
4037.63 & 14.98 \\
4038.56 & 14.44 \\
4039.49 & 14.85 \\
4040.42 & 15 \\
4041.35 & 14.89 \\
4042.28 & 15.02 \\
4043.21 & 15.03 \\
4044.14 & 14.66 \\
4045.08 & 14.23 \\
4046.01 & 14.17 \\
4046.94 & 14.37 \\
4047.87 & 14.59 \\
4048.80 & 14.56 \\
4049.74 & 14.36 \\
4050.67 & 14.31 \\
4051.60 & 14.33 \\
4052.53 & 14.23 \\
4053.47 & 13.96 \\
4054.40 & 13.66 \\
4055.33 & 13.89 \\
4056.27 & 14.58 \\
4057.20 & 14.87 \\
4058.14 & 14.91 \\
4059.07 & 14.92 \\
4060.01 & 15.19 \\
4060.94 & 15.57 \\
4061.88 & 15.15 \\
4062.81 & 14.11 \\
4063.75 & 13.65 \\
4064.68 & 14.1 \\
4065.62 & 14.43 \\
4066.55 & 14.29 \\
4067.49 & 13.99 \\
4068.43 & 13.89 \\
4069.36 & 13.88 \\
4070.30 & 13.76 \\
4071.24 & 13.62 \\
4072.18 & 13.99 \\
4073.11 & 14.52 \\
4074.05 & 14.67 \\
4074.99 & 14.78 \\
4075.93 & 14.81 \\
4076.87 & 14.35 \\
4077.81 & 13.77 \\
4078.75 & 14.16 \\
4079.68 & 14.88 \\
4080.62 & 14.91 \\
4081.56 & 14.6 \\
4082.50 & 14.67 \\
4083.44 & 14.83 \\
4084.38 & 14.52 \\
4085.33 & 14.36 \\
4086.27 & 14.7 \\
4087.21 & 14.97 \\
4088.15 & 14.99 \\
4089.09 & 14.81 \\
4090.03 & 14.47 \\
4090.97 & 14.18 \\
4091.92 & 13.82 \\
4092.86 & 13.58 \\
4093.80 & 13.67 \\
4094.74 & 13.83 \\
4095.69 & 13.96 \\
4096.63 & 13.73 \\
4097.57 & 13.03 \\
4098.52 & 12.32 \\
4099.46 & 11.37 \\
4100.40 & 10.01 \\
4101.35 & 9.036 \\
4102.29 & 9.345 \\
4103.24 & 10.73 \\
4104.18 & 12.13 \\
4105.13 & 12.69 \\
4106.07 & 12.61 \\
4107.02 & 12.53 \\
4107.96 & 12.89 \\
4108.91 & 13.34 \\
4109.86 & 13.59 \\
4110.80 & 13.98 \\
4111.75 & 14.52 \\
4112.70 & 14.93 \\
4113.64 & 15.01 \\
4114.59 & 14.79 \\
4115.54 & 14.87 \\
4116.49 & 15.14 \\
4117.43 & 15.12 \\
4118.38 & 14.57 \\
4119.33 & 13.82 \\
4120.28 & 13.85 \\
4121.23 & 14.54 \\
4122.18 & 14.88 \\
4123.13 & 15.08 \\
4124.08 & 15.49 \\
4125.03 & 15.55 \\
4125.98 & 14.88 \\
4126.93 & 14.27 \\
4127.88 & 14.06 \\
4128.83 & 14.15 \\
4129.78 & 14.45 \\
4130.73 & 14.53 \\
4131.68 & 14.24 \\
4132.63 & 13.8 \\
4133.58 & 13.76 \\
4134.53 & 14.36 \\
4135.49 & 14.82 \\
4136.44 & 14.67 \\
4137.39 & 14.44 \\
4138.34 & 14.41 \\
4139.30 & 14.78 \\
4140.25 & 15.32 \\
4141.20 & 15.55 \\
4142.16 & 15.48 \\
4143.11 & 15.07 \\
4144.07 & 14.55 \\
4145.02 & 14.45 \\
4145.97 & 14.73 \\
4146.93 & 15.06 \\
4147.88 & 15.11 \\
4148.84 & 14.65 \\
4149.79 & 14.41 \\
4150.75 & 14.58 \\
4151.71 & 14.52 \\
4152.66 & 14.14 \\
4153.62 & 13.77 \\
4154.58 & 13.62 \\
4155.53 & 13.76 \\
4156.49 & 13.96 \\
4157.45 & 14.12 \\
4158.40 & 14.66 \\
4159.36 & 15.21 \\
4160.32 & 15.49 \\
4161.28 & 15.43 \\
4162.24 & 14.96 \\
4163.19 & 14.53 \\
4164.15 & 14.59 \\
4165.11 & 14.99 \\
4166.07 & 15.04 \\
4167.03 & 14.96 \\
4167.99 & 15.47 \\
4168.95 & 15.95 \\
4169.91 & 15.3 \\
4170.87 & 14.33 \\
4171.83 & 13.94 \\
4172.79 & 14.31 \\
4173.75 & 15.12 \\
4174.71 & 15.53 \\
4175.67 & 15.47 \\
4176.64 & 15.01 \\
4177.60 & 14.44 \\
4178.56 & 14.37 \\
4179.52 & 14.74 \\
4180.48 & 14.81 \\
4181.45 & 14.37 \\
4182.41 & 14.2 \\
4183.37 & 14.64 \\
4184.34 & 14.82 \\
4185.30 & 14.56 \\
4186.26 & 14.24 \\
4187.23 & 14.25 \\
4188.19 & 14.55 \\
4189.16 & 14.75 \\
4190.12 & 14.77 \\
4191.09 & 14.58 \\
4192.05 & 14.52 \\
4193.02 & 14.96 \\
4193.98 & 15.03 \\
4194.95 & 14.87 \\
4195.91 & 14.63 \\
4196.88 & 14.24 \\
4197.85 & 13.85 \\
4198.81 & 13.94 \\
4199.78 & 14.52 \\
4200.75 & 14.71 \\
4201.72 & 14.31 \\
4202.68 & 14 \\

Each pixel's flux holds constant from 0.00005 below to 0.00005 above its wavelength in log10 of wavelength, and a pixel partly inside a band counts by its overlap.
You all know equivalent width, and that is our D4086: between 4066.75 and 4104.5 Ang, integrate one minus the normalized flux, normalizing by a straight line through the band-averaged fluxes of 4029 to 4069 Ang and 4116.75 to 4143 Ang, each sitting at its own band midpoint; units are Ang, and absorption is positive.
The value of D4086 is 2.3 Ang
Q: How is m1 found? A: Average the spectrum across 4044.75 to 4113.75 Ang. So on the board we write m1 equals 13.9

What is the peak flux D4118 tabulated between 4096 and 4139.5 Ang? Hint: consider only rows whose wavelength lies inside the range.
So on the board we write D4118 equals 15.55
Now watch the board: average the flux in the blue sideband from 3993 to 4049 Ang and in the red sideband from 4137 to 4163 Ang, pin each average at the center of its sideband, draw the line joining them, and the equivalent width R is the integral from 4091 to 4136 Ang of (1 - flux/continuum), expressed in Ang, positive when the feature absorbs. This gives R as 3.2 Ang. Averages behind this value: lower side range 14.8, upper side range 14.7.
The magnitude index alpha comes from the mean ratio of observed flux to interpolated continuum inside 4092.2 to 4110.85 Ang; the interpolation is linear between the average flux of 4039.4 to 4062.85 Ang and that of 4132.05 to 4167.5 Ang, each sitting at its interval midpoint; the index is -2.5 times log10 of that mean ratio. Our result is 0.18 mag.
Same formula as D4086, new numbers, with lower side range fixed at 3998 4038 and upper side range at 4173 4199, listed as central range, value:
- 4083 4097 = 0.5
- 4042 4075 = 1.0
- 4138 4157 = 0.1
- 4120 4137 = 0.2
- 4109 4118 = 0.1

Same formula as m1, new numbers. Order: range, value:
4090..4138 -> 13.7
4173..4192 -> 14.7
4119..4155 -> 14.6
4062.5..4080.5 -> 14.2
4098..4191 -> 14.3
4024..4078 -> 14.5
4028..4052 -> 14.5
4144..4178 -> 14.7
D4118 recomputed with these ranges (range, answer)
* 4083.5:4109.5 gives 14.99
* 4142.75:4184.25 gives 15.95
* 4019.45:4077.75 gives 16.09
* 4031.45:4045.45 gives 15.71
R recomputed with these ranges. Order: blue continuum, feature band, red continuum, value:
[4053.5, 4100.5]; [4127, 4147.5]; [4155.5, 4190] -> -0.1 Ang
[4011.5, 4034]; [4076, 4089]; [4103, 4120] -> -0.4 Ang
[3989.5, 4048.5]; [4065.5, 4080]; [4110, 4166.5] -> 0.5 Ang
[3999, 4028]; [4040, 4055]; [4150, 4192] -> 0.6 Ang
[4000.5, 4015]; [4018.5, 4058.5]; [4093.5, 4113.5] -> -1.7 Ang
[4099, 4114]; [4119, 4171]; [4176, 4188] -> -4.6 Ang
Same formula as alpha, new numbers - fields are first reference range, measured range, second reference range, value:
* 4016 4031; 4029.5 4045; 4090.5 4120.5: 0.03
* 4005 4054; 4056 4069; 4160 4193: 0.02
